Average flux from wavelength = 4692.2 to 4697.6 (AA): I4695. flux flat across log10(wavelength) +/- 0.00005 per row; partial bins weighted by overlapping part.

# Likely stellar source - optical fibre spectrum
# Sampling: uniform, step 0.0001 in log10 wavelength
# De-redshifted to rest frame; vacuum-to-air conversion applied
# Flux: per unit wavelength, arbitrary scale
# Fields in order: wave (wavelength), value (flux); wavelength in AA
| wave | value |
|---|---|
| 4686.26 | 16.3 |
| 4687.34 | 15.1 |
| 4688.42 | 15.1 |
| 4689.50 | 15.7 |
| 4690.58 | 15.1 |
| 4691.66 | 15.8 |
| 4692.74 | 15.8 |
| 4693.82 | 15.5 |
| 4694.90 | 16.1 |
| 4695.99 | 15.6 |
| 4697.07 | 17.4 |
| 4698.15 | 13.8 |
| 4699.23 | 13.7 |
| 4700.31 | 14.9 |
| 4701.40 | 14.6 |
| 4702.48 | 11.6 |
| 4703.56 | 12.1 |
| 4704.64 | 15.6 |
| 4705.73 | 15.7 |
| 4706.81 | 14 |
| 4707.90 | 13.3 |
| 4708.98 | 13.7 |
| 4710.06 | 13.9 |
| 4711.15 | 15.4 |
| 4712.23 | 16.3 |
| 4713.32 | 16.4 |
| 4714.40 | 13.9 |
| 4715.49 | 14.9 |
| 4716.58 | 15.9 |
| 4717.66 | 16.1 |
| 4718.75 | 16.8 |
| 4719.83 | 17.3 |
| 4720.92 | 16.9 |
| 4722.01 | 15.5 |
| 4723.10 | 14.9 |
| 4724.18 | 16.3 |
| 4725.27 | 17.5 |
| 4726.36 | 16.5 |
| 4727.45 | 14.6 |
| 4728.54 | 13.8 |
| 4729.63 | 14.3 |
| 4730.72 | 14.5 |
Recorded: 16.1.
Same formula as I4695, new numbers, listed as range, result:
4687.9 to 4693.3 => 15.5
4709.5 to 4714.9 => 15.2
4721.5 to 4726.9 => 16.1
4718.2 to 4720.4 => 17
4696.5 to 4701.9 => 14.9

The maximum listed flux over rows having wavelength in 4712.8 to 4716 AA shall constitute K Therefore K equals 16.4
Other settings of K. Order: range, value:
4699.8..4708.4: 15.7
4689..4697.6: 17.4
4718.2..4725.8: 17.5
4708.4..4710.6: 13.9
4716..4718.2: 16.1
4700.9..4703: 14.6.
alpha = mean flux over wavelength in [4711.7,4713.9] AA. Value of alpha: 16.3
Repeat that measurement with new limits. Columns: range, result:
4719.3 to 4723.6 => 16.1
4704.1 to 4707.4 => 15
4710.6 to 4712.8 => 15.8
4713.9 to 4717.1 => 14.9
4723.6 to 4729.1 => 15.7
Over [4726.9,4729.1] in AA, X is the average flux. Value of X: 14.2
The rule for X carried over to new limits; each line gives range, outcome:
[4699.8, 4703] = 13.7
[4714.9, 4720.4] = 16.2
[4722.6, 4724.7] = 15.7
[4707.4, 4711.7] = 14.1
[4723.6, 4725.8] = 16.9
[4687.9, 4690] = 15.4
